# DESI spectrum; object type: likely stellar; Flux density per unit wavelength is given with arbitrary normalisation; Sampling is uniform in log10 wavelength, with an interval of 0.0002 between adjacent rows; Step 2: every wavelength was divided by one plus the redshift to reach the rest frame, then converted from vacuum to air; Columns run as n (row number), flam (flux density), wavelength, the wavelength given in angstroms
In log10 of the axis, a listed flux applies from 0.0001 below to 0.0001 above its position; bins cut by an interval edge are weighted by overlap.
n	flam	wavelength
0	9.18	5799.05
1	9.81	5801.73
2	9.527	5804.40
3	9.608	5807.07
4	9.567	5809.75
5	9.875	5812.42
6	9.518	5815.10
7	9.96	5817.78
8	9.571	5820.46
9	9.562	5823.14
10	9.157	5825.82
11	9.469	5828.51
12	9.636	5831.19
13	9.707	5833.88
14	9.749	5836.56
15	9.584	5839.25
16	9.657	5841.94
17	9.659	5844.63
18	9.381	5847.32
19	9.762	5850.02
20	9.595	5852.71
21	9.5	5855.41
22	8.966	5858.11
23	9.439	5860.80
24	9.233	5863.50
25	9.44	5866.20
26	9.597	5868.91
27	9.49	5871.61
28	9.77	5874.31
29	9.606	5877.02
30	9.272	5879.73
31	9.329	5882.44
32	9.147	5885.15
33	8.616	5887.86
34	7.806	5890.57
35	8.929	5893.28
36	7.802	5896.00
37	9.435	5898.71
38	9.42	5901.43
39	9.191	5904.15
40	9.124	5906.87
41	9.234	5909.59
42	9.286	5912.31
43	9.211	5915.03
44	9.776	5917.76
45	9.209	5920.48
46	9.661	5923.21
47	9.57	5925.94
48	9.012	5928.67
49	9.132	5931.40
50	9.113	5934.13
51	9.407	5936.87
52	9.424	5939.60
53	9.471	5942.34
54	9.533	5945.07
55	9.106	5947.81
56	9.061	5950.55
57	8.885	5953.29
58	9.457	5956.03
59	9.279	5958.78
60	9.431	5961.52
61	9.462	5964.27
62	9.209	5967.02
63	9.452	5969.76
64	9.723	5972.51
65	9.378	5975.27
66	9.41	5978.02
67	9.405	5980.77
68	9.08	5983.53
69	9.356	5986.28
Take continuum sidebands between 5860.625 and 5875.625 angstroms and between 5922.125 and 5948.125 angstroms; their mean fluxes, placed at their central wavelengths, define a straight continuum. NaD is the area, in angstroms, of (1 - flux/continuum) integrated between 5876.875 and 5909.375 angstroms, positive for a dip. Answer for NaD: 1.7 angstroms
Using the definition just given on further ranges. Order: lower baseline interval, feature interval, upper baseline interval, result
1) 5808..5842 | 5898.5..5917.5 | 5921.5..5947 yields 0.3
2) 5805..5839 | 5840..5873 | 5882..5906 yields -0.8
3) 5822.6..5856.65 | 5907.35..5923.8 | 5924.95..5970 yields 0.0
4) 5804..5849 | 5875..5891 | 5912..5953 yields 0.7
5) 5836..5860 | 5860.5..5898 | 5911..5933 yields 1.4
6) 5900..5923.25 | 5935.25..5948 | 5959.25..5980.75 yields 0.0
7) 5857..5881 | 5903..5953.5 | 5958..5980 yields 0.7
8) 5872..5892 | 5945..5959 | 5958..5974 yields 0.3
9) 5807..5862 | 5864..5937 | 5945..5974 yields 1.8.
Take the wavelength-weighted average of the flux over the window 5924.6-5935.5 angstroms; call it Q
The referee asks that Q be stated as 9.21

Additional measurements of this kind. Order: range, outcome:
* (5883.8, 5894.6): 8.63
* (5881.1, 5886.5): 9.24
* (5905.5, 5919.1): 9.33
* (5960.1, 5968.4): 9.37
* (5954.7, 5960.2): 9.36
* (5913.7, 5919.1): 9.48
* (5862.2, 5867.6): 9.33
